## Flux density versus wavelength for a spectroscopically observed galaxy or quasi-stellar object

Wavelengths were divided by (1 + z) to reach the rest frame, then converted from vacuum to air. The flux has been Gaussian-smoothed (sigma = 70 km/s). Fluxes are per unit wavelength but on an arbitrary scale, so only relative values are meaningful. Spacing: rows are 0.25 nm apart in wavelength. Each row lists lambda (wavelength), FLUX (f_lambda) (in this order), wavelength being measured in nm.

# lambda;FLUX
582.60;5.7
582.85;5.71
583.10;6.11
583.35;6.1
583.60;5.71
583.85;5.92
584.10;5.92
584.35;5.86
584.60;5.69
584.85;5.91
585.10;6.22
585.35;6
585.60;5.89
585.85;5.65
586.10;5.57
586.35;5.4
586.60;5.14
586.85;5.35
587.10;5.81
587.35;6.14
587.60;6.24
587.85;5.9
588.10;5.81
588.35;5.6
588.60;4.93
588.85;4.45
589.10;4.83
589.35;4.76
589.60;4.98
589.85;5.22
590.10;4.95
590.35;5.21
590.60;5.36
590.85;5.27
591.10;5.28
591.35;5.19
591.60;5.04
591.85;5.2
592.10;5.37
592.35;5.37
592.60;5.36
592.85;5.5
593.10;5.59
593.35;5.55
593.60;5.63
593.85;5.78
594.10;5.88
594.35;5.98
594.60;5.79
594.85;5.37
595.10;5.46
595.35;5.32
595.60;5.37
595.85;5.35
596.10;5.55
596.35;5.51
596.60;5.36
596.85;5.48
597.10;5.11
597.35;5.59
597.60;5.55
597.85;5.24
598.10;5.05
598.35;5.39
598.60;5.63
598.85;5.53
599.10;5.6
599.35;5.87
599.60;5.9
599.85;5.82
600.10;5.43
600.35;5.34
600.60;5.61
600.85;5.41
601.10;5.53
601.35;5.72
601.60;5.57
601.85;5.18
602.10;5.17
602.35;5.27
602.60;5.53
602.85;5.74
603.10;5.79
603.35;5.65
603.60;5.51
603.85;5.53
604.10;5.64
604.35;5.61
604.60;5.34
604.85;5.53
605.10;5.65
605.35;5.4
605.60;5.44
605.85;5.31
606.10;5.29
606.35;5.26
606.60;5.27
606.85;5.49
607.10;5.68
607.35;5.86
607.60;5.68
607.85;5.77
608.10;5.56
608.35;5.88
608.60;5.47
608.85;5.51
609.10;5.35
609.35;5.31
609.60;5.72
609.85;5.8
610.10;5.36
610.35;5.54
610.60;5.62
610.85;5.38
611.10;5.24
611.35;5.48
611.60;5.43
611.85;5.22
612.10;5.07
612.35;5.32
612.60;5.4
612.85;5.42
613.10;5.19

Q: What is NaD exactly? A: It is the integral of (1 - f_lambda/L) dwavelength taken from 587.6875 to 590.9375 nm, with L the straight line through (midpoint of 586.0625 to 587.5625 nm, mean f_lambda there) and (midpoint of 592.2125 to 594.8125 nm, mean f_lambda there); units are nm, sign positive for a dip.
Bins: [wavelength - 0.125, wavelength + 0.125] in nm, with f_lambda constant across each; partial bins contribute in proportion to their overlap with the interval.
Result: 0.25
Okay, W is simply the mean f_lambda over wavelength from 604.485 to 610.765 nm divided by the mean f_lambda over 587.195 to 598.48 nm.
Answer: 1.02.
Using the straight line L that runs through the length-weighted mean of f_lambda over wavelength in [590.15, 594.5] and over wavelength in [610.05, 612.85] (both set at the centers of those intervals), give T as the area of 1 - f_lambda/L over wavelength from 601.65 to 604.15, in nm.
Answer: -0.05 nm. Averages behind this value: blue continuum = 5.44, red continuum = 5.37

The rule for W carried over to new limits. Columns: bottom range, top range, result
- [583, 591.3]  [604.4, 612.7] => 0.99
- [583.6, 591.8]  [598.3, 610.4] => 1.01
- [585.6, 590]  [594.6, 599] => 1.00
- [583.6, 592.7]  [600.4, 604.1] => 1.01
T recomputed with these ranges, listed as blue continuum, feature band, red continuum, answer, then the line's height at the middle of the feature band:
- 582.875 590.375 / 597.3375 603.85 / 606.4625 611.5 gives 0.04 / 5.56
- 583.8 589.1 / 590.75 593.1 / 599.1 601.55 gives 0.14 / 5.65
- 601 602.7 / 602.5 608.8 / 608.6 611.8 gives -0.13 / 5.44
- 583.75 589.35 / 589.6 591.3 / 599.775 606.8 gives 0.12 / 5.59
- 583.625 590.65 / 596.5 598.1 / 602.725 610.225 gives 0.05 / 5.54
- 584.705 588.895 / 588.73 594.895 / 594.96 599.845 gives 0.29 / 5.58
